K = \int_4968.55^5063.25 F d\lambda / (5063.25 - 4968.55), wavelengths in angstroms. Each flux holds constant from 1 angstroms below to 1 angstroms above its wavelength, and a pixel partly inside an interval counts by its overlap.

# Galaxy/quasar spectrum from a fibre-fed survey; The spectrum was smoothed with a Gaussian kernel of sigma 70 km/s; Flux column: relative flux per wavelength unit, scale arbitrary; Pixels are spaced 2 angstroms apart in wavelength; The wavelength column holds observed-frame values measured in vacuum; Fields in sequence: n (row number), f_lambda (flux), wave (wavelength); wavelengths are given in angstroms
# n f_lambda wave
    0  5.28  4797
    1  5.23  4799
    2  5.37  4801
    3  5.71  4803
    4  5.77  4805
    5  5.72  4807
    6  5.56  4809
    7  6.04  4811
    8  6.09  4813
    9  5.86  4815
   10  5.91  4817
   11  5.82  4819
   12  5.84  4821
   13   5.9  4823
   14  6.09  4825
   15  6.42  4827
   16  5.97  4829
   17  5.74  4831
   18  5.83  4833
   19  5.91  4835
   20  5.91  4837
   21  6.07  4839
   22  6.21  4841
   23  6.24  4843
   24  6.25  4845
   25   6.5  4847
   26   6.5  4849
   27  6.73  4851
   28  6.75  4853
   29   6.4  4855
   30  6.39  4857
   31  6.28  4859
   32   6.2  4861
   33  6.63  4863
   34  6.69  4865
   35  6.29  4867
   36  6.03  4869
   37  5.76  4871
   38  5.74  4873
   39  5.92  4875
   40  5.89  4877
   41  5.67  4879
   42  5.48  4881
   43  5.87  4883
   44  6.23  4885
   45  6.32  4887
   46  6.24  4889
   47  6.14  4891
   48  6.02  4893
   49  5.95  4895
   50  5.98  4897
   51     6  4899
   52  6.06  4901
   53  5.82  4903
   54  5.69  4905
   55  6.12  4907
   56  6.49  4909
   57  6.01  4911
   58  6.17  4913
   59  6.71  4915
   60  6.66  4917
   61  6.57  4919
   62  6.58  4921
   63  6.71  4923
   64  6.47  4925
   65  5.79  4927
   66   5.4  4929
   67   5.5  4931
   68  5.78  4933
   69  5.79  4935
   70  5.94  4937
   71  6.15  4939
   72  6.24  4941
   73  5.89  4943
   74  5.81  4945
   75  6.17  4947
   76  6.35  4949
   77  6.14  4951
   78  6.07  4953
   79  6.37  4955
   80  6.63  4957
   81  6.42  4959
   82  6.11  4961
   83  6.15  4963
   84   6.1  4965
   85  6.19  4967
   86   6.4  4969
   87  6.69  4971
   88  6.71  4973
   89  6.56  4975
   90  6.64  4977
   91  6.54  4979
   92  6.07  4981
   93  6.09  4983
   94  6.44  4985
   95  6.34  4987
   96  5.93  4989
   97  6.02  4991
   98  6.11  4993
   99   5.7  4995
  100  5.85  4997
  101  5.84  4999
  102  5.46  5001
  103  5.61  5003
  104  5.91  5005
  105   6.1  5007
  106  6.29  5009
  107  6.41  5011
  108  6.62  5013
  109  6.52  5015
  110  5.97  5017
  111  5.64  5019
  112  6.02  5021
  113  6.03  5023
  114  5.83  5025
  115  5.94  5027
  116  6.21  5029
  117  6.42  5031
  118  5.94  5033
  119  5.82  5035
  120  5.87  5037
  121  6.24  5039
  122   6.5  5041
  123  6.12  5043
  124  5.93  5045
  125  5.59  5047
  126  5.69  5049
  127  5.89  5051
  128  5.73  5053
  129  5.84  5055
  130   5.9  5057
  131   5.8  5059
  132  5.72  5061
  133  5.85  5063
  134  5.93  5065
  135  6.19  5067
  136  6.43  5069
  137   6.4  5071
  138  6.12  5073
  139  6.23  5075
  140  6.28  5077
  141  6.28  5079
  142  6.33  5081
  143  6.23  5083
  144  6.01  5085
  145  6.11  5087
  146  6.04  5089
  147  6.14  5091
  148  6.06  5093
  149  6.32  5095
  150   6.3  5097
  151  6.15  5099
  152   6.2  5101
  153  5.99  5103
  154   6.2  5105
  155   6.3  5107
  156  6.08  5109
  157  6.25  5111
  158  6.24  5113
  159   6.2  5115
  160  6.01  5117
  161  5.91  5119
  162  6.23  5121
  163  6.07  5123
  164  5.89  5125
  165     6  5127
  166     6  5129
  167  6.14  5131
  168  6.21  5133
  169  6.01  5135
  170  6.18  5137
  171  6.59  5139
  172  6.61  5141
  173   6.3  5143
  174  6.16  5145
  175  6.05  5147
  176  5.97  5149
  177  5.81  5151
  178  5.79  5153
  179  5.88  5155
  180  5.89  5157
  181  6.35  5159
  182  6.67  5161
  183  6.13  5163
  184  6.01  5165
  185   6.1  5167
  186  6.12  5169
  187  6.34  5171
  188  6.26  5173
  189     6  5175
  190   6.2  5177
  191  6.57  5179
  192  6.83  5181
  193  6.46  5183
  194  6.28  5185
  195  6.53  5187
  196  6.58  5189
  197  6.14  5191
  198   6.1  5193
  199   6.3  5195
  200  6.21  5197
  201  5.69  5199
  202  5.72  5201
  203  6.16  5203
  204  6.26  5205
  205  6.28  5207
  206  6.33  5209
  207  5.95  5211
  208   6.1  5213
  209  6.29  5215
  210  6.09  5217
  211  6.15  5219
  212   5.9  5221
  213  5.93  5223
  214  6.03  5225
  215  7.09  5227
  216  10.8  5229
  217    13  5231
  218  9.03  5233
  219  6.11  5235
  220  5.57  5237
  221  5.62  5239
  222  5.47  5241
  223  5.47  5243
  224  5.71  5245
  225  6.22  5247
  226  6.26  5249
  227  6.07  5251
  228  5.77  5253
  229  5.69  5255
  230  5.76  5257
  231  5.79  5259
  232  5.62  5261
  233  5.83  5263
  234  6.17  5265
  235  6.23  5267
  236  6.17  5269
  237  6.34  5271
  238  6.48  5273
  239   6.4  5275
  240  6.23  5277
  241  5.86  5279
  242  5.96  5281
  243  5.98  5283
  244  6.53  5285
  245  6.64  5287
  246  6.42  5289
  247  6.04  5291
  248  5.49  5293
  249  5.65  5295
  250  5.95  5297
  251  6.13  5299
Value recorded 6.07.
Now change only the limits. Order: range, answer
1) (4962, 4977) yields 6.42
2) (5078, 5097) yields 6.18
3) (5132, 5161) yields 6.15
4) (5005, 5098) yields 6.08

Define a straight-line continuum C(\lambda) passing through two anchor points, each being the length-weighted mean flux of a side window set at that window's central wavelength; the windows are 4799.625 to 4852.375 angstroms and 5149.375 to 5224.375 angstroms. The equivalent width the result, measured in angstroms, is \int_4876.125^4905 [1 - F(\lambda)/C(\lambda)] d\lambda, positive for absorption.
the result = 0.3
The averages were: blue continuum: 6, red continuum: 6.17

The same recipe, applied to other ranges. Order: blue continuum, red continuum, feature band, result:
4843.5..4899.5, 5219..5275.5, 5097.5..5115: 0.6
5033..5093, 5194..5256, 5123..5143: 0.2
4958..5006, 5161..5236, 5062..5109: 1.4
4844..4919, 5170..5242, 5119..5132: 0.9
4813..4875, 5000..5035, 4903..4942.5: -0.2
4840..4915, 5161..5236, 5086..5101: 0.7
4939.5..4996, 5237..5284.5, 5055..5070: 0.5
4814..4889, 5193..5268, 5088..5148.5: 1.5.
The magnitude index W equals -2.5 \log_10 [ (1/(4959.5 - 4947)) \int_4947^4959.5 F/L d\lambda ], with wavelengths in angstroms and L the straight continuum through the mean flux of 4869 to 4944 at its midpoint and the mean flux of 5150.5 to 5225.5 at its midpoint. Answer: -0.04 mag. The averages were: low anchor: 6.05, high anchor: 6.17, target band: 6.31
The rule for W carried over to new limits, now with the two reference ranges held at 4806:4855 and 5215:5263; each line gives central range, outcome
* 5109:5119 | 0.047 mag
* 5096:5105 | 0.039 mag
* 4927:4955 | 0.046 mag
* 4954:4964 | -0.018 mag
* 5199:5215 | 0.072 mag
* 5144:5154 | 0.086 mag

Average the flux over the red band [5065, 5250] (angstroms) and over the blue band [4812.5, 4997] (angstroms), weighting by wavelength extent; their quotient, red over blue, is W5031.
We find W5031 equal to 1.03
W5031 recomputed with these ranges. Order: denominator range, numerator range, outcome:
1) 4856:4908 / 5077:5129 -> 1.01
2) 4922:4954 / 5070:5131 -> 1.02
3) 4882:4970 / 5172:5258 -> 1.05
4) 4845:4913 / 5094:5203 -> 1.00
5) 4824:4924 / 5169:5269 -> 1.03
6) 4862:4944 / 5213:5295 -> 1.05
